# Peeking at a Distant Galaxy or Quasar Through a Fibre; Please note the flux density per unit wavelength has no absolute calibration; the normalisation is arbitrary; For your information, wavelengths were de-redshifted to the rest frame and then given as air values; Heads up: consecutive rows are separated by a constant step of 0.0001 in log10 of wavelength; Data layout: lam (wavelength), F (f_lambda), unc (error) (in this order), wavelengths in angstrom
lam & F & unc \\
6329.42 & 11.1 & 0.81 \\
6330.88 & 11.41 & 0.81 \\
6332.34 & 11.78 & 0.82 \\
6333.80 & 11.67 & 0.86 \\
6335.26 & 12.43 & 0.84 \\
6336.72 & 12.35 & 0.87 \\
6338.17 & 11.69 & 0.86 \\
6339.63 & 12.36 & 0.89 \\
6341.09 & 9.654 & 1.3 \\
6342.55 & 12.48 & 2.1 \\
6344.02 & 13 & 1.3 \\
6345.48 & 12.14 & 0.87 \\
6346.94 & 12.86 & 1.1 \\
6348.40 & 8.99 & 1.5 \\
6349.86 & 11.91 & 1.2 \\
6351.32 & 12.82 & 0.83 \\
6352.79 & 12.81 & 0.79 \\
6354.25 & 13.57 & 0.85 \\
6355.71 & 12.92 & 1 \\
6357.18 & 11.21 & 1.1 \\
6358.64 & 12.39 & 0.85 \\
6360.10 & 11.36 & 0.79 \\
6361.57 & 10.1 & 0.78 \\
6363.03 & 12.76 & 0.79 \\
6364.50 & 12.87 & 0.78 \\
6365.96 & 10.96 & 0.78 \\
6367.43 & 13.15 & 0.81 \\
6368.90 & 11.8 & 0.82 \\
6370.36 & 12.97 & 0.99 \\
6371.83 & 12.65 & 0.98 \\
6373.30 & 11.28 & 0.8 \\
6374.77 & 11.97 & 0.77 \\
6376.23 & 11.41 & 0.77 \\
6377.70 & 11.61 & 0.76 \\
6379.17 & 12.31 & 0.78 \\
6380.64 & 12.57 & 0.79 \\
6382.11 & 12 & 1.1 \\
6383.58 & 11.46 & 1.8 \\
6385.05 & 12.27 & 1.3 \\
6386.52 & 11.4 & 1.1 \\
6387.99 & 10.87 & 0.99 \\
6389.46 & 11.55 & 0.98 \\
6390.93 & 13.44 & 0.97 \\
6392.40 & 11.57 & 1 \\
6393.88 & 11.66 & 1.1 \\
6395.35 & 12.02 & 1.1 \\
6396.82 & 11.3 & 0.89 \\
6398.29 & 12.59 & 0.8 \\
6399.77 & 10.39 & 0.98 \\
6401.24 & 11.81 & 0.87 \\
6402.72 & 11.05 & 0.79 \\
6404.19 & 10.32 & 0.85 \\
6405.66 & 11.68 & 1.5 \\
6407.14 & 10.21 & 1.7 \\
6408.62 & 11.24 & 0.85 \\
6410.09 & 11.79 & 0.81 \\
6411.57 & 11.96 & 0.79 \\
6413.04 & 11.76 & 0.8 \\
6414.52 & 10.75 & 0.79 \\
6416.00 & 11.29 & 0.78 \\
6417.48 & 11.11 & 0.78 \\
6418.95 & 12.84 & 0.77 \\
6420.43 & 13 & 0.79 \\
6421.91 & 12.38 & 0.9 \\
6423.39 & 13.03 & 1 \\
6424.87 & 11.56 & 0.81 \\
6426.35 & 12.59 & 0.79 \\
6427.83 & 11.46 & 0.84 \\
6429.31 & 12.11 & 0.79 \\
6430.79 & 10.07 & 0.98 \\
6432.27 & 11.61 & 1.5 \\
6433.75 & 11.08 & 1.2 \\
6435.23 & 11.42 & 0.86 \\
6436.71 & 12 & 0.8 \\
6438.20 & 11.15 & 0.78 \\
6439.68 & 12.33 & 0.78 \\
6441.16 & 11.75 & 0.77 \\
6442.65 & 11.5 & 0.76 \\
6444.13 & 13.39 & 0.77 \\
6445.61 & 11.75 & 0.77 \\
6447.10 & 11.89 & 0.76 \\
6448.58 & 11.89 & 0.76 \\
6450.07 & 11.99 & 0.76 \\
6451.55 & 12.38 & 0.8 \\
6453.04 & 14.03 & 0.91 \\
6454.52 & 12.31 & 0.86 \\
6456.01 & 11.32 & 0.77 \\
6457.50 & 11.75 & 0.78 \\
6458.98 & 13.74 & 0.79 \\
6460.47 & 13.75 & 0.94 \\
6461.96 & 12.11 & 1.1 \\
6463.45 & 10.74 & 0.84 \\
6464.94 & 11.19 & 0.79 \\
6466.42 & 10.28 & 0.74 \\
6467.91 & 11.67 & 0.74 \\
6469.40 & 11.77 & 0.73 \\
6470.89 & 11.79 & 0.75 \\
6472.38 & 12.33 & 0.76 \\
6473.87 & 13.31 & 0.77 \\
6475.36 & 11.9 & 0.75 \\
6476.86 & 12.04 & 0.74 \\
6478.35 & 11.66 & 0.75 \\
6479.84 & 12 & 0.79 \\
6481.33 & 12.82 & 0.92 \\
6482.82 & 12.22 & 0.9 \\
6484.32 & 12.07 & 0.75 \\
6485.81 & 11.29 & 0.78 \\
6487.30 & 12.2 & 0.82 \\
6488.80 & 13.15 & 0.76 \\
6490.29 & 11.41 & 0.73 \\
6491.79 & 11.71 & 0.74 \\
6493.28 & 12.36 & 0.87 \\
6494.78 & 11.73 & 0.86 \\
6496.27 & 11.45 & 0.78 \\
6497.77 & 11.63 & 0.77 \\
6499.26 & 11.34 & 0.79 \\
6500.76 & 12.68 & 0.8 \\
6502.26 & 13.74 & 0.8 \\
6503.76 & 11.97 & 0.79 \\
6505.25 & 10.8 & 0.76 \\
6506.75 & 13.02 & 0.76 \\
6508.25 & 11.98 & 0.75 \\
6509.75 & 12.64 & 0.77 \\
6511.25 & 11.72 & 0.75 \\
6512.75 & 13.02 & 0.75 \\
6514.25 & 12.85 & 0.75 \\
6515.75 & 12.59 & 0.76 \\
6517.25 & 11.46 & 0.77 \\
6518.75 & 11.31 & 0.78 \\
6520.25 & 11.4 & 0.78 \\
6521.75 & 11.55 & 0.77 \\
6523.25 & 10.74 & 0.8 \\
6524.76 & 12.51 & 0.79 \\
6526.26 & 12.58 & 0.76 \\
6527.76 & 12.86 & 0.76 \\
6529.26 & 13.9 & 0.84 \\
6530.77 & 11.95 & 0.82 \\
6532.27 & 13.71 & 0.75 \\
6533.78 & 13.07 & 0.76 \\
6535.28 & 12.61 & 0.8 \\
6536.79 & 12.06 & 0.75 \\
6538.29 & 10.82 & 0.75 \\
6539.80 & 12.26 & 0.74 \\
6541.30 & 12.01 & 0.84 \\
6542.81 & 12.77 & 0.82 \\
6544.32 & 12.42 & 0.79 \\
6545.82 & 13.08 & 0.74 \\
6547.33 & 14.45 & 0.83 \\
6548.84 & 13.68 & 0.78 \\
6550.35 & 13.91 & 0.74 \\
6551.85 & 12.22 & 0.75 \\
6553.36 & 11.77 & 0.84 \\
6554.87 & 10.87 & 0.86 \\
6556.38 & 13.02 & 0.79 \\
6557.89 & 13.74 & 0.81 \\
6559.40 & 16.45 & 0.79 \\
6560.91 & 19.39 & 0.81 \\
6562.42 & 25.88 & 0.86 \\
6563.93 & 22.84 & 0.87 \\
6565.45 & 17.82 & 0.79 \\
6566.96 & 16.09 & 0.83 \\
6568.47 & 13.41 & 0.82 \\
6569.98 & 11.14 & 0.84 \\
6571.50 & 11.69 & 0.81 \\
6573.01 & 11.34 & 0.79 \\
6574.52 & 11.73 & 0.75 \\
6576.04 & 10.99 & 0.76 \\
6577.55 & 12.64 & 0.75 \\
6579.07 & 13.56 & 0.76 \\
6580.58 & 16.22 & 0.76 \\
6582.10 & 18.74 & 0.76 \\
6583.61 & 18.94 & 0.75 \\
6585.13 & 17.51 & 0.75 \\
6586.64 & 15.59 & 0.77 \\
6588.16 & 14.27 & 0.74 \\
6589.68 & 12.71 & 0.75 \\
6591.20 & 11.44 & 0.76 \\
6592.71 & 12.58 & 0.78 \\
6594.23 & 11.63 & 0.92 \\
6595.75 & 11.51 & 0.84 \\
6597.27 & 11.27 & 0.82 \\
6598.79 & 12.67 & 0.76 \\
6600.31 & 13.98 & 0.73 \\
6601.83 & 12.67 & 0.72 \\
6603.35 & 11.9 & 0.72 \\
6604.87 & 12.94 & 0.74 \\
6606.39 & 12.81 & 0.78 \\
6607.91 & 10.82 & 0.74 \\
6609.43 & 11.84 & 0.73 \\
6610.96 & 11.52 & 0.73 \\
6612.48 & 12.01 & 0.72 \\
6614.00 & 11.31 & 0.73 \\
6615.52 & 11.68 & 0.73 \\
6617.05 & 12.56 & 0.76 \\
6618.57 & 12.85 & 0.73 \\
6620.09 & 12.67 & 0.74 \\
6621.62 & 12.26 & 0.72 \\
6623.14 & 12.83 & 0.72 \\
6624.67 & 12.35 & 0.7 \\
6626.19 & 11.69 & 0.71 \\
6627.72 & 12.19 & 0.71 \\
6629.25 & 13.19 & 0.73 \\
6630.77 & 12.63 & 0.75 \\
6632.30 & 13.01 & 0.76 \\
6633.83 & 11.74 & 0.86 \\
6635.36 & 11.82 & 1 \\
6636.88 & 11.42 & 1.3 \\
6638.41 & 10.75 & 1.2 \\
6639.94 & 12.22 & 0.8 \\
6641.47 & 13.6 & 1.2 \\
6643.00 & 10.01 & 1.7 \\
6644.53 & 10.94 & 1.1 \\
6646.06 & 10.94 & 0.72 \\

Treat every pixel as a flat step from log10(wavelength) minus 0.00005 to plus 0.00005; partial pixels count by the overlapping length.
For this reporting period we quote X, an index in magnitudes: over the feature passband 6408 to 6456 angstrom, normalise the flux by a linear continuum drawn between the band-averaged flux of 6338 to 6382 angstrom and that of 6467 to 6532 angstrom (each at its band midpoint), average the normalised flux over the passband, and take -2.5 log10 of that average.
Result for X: 0.01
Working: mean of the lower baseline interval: 12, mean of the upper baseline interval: 12.1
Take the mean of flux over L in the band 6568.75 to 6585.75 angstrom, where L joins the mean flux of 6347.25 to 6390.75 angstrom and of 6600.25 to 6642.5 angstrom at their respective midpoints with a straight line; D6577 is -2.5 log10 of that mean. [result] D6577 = -0.15 mag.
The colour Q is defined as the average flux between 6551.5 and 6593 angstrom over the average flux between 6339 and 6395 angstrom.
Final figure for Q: 1.24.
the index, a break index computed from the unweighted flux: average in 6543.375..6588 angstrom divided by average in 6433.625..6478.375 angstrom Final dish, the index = 1.2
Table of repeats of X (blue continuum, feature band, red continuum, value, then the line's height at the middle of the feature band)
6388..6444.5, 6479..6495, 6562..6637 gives 0.02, 12.3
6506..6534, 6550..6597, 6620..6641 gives -0.18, 12.3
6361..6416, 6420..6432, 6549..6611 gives 0.02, 12.2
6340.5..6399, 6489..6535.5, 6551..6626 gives 0.07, 13.1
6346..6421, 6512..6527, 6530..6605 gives 0.11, 13.3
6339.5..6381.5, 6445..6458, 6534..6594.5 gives 0.07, 13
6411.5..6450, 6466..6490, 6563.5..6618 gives 0.02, 12.3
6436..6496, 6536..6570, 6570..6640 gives -0.16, 12.5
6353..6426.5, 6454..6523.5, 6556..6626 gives 0.07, 12.8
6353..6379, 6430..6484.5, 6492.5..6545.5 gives 0.02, 12.2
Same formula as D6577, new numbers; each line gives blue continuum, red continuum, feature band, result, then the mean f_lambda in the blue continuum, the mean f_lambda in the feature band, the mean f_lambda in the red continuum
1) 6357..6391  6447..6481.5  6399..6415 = 0.08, 11.9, 11.2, 12.1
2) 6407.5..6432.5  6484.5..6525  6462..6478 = 0.02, 11.8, 11.7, 12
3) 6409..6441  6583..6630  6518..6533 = 0.01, 11.8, 12.3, 12.8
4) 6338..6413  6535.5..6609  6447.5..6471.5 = 0.06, 11.8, 12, 13.8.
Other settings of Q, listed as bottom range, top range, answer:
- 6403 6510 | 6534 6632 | 1.13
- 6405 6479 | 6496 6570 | 1.12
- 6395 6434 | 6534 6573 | 1.22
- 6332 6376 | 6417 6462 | 1.01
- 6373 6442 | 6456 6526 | 1.03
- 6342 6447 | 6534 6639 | 1.12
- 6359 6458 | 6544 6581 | 1.22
